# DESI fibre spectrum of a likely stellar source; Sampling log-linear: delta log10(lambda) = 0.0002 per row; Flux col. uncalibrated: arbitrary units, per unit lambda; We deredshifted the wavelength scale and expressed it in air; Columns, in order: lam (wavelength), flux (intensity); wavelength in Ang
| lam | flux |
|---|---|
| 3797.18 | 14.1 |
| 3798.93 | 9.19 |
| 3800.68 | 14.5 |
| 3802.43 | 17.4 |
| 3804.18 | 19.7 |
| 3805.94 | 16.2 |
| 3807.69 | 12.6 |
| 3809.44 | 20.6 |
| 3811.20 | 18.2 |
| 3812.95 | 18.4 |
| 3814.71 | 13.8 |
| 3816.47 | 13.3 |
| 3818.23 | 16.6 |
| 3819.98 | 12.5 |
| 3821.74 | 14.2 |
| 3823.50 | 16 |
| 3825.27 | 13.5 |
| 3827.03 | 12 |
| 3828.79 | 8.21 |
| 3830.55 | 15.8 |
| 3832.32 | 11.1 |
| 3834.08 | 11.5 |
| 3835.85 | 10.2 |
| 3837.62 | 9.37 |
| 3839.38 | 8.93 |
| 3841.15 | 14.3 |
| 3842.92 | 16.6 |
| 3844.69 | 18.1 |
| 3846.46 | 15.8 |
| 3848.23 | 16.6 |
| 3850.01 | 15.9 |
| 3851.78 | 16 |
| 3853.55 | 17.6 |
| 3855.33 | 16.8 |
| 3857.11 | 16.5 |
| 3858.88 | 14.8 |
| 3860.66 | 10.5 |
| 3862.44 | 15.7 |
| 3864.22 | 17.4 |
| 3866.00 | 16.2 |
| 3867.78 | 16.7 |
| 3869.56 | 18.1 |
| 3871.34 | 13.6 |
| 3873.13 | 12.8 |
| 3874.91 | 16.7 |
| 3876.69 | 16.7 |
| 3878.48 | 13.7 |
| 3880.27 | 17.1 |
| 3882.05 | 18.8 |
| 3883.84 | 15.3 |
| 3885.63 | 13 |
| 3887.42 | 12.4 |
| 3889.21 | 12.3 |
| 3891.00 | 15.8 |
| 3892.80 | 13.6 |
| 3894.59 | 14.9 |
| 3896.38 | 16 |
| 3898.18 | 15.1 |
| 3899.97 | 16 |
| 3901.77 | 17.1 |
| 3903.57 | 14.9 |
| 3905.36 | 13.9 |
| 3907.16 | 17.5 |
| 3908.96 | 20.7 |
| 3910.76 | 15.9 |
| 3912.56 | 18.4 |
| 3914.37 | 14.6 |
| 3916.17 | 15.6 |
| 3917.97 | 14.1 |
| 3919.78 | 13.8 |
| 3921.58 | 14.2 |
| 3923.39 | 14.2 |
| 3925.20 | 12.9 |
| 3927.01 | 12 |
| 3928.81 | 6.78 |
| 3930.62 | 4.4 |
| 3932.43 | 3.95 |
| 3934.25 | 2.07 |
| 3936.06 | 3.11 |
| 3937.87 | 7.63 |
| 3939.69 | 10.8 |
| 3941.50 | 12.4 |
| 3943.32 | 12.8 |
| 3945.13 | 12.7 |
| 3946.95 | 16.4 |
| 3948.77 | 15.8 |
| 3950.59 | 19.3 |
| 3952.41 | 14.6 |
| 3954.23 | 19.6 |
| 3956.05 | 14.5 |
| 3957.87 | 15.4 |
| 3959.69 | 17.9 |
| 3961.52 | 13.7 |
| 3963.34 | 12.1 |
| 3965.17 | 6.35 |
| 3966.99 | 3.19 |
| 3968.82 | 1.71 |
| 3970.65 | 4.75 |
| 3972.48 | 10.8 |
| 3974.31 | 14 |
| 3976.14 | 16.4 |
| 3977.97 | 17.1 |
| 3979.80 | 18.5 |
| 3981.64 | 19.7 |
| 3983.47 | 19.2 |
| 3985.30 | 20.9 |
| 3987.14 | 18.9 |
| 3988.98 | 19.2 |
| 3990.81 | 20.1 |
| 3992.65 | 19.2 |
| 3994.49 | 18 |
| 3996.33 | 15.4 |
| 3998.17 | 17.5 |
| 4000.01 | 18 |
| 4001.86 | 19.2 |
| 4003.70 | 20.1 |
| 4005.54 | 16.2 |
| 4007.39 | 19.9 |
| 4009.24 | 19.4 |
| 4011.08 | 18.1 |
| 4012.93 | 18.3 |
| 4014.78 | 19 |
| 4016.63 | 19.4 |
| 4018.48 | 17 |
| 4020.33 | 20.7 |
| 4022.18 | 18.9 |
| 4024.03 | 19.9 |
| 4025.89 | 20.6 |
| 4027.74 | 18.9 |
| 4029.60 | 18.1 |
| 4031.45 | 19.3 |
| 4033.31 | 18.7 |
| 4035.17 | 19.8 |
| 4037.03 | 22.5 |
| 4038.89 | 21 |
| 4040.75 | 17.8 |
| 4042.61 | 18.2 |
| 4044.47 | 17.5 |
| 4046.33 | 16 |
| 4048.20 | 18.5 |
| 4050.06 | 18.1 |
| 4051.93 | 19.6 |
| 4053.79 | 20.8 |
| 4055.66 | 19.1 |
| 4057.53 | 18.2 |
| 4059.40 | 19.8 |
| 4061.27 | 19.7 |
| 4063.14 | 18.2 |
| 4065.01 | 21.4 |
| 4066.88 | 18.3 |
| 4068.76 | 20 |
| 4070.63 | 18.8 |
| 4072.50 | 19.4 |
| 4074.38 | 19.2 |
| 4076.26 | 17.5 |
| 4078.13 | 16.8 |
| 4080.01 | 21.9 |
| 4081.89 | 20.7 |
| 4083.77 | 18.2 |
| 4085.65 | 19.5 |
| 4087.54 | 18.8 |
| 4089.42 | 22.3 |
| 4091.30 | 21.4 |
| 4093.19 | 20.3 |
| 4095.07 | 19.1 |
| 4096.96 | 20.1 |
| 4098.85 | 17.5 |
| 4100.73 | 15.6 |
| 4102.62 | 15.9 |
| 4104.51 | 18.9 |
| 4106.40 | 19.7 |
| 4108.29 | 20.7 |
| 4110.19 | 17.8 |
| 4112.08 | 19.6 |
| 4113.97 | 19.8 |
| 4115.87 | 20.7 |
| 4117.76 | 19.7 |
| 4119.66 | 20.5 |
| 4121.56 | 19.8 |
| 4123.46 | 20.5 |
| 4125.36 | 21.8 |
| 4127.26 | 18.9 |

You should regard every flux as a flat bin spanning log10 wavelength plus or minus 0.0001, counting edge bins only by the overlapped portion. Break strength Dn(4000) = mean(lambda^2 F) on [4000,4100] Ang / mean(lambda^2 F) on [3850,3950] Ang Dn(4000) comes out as 1.48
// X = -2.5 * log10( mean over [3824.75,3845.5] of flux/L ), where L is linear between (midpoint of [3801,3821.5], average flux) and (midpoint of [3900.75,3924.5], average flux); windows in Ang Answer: 0.279 mag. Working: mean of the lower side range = 16.2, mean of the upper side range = 15.7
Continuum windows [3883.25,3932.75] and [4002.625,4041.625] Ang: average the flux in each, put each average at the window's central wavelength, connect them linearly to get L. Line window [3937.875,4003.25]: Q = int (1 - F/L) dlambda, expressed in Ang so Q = 7.6 Ang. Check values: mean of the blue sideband 14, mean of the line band 15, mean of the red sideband 19.2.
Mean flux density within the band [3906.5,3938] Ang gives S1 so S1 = 11.8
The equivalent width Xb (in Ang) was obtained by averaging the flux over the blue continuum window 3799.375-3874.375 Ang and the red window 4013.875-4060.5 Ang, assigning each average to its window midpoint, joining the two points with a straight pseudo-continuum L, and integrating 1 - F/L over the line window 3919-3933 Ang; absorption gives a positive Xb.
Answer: 5.3 Ang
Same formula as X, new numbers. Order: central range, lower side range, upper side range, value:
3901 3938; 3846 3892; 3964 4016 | 0.261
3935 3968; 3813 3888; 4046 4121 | 0.300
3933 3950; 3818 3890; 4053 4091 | 0.499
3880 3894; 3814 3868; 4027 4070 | 0.046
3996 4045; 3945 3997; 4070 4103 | -0.130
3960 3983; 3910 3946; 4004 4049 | 0.232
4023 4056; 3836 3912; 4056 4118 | -0.044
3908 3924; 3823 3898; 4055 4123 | -0.002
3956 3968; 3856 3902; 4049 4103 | 0.407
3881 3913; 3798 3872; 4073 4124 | 0.017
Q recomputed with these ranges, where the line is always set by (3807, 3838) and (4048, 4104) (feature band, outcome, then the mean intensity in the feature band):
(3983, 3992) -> -1.23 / 19.7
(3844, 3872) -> -2.77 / 16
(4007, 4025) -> -1.14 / 19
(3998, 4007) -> -0.38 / 18.4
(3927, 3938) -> 7.56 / 5.06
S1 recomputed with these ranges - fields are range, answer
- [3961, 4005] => 15.2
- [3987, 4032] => 18.8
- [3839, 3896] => 15.3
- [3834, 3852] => 14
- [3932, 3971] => 11.1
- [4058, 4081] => 19.2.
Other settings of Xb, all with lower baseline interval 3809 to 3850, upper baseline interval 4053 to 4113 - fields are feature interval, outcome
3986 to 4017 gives -1.8 Ang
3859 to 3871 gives -0.6 Ang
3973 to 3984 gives 0.0 Ang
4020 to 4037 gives -1.3 Ang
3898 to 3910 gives -0.7 Ang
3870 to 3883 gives -0.6 Ang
